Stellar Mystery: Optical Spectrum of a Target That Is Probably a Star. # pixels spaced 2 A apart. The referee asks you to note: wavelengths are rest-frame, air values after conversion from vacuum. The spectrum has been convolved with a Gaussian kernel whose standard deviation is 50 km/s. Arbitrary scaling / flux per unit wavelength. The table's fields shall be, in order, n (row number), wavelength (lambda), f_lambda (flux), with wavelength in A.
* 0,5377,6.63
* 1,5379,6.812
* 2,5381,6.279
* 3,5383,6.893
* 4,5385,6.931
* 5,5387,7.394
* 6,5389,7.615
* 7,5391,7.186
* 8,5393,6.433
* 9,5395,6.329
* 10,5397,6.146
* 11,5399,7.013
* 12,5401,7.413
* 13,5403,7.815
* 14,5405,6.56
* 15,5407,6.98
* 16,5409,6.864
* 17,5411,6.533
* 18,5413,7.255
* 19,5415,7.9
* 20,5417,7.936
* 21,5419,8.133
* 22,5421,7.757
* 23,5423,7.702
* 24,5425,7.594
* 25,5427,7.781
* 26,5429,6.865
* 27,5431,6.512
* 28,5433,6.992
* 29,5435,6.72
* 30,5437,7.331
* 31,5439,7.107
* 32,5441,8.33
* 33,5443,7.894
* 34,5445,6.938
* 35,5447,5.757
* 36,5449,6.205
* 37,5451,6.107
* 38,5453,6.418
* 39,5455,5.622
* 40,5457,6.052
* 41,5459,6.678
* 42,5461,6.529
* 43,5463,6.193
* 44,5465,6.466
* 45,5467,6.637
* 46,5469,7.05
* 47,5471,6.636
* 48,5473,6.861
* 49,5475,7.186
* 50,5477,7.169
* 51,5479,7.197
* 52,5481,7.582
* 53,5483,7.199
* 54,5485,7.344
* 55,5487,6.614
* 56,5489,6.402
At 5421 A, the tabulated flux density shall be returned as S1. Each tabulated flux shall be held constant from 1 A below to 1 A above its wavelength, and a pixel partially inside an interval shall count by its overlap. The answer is 7.757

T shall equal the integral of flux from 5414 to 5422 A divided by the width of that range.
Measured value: 7.93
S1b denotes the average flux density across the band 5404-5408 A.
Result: 6.77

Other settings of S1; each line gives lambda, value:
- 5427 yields 7.781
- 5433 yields 6.992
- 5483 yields 7.199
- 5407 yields 6.98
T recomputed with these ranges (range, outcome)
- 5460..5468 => 6.46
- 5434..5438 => 7.03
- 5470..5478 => 6.96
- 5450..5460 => 6.18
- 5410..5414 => 6.89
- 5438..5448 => 7.21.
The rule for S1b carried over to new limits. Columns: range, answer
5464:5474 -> 6.73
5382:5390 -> 7.21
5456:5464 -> 6.36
